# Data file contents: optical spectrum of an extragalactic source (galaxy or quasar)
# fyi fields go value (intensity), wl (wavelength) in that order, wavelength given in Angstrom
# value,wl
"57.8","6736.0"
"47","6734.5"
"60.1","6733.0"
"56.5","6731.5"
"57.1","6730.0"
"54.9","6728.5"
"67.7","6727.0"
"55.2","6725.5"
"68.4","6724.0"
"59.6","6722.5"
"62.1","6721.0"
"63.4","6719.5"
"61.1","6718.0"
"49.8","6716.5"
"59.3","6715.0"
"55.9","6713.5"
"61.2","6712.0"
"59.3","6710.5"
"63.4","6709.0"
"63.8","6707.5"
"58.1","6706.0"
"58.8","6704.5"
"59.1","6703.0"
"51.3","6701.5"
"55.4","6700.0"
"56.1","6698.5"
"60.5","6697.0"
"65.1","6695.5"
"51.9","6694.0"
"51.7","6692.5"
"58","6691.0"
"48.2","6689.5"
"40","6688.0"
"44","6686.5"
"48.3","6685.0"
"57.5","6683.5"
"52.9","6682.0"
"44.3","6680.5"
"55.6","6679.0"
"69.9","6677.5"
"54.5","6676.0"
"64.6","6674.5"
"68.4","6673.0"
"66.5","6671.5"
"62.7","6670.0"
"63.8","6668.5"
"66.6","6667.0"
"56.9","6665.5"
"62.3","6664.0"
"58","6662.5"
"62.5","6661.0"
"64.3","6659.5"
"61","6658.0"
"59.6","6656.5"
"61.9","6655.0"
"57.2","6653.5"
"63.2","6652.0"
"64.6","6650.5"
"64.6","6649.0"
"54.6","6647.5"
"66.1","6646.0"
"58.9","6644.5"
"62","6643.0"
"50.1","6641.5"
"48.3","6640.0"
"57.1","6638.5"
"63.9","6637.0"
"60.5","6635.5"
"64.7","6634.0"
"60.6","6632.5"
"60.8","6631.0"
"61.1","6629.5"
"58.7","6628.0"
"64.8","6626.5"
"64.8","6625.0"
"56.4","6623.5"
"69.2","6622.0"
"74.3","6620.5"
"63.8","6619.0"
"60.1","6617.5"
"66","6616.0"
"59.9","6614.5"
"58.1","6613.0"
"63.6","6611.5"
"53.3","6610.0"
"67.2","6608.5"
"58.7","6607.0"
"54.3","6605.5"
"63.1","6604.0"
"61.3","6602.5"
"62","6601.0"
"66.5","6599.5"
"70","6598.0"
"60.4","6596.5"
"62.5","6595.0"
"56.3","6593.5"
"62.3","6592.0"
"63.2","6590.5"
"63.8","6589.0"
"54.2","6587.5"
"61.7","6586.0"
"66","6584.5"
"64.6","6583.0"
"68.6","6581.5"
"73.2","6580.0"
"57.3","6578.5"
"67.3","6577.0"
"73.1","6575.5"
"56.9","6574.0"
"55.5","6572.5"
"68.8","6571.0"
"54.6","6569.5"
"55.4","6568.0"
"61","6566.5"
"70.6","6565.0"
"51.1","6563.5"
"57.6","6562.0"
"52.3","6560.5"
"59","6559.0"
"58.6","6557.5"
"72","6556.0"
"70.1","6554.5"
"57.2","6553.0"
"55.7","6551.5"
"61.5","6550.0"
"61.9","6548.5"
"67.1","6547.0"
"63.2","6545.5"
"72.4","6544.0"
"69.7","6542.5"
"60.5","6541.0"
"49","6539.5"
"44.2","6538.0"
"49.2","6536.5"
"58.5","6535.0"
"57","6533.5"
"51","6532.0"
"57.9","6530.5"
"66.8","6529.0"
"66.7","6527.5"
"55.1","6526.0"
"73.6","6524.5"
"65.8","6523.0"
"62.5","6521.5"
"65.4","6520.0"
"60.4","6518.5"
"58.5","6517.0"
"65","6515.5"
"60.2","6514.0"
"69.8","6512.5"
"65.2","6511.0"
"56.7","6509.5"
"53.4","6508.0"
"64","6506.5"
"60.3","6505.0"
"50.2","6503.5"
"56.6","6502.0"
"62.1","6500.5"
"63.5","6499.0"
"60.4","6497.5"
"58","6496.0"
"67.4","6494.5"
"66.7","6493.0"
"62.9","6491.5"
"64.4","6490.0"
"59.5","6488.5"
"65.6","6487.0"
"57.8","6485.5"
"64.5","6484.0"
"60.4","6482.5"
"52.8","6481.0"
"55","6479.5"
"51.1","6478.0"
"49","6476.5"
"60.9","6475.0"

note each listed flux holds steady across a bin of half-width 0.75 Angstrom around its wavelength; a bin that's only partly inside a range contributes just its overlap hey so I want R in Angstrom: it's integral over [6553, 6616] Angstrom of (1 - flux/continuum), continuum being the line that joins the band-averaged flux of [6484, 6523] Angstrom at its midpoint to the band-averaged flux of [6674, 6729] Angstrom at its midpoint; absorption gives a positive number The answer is -2.2 Angstrom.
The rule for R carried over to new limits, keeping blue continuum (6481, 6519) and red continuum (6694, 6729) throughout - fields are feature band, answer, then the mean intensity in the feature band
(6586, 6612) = -0.42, 61.3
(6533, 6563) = 0.49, 59.8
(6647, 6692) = 0.93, 58.5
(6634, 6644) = 0.40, 57.6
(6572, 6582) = -0.69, 64.7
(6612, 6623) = -0.75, 64.3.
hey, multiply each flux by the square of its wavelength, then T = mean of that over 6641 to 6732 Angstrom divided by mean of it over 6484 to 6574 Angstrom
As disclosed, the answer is 1.01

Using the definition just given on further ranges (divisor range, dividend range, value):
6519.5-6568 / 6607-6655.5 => 1.04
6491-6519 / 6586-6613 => 1.03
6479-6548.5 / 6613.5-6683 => 1.05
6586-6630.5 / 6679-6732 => 0.94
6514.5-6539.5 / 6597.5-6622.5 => 1.08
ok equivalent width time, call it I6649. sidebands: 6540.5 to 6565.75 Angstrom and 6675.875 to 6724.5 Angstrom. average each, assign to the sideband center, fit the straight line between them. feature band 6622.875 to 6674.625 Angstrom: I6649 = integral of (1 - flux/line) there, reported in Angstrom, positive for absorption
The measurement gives -2.3 Angstrom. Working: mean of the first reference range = 62.4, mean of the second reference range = 56.6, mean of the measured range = 61.2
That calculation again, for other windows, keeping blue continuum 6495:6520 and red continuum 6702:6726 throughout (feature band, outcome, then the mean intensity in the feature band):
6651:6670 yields -0.5 Angstrom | 61.5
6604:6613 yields 0.1 Angstrom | 59.6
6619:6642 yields -0.4 Angstrom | 61.2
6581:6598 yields -0.6 Angstrom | 62.4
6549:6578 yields -0.3 Angstrom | 60.9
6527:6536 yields 0.2 Angstrom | 59.2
